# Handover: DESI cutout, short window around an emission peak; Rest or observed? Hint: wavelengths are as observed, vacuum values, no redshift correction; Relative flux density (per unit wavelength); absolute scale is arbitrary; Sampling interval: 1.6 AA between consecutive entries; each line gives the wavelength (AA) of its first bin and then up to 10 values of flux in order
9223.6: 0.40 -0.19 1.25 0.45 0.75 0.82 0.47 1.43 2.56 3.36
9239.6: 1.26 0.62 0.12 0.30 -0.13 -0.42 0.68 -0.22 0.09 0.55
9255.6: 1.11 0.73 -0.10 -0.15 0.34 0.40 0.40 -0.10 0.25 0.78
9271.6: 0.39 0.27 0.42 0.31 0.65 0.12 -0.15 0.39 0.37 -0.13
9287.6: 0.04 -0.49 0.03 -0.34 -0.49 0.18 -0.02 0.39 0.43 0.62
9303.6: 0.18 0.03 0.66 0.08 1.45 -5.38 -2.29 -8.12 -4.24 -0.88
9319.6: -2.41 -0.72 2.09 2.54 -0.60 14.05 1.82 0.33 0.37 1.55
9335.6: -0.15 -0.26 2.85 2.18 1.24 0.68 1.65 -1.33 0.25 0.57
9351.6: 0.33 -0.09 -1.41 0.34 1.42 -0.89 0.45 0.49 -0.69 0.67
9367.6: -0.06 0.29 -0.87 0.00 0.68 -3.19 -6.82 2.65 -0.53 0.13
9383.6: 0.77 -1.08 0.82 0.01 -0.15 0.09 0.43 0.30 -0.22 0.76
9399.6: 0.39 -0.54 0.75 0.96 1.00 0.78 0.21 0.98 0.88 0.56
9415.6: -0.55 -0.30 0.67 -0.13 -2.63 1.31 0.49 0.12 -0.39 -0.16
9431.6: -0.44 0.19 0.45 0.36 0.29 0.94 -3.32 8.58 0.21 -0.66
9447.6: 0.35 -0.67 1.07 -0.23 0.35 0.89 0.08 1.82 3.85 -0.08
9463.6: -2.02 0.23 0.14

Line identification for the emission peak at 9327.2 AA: [O III] 5007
